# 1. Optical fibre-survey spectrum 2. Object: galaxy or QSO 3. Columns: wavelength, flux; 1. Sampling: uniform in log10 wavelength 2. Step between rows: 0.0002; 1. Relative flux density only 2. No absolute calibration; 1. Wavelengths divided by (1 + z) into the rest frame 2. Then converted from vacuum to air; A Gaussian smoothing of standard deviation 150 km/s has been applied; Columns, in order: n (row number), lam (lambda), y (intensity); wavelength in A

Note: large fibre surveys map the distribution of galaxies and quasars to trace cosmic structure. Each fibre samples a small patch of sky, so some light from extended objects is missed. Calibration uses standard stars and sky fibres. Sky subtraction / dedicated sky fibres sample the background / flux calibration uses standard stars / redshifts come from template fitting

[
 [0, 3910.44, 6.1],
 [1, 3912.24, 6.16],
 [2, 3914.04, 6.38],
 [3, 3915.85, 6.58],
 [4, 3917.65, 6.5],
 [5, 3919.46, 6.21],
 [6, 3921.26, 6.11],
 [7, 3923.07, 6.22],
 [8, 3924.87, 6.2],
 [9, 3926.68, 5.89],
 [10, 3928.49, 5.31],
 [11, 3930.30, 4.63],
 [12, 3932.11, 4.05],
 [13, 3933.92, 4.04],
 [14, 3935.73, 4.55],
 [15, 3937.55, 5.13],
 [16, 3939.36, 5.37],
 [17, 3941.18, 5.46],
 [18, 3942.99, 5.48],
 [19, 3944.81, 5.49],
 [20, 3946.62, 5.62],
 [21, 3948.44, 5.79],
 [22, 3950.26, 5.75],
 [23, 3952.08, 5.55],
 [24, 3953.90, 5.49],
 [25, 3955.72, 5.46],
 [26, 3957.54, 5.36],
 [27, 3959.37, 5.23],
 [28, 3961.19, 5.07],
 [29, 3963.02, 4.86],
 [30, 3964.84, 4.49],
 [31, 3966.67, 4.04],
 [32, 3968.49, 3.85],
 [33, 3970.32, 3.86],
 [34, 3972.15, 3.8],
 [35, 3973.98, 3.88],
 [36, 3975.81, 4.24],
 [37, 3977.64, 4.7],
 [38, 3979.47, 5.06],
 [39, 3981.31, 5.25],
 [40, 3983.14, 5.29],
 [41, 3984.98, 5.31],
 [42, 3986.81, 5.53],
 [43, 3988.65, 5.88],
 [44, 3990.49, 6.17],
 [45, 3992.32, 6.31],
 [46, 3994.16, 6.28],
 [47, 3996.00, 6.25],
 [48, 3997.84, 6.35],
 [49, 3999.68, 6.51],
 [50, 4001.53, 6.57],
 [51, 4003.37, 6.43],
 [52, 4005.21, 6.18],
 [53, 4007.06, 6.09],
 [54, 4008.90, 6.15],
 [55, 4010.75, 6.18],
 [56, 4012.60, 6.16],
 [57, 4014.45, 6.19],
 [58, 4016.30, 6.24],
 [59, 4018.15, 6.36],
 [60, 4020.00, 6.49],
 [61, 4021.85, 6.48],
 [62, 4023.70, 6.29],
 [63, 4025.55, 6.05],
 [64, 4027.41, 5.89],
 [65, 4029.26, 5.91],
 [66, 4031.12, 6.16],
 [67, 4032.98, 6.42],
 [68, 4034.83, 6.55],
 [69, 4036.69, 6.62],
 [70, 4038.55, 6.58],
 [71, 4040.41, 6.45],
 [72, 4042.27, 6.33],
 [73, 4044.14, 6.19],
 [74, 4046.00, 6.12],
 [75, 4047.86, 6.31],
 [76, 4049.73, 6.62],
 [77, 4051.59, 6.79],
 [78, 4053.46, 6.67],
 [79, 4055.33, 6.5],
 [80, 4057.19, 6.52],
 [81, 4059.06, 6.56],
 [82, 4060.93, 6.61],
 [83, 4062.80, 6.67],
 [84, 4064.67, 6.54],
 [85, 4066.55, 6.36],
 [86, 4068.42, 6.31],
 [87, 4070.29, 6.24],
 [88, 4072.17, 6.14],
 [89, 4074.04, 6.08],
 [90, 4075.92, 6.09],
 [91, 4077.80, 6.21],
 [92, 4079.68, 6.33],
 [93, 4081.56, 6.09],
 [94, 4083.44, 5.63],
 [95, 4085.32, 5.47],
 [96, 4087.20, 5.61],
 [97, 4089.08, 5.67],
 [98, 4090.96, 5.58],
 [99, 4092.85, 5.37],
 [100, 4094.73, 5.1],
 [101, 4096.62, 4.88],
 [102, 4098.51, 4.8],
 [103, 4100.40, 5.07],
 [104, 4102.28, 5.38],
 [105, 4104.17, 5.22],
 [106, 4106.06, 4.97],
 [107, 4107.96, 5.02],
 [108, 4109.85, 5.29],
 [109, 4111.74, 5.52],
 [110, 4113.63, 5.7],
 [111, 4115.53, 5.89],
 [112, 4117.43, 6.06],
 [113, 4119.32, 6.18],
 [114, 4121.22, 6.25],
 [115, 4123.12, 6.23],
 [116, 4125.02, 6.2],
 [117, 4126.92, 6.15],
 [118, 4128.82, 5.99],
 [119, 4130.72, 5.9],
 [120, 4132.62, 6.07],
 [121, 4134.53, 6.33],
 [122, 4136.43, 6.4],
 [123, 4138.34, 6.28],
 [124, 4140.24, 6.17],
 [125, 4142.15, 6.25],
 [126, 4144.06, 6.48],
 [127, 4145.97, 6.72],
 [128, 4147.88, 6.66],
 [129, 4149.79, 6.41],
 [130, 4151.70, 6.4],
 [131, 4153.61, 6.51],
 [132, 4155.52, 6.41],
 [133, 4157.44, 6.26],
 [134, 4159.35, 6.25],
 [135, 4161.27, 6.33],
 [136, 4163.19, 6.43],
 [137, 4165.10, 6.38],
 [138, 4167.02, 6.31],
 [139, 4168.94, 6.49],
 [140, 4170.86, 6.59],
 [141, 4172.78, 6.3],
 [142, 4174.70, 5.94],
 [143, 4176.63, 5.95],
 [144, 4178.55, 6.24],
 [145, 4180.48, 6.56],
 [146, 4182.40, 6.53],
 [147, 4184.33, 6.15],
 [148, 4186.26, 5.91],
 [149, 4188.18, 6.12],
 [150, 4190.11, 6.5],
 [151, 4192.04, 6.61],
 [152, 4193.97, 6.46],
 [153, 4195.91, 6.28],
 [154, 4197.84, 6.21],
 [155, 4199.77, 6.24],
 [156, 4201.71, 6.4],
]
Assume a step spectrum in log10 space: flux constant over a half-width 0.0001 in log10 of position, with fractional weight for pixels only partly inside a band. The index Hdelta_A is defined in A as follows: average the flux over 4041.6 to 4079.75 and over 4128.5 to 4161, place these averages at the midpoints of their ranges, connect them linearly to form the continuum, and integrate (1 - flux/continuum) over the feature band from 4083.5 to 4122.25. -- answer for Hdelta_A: 5.5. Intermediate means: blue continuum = 6.39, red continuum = 6.33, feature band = 5.46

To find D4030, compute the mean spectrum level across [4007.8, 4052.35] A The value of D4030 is 6.31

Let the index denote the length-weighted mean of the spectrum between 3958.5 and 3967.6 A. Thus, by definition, 4.74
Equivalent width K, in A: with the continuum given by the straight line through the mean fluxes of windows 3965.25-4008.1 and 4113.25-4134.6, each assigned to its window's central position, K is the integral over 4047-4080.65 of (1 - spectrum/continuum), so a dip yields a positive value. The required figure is -3.79 A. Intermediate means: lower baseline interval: 5.38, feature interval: 6.42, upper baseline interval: 6.08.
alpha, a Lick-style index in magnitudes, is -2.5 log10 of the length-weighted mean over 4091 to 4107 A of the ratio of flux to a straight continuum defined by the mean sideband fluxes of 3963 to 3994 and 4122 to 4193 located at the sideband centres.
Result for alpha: 0.143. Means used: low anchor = 4.89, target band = 5.13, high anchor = 6.31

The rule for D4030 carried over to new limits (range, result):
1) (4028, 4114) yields 5.98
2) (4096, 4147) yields 5.84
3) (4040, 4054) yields 6.43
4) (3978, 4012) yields 5.97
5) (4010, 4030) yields 6.21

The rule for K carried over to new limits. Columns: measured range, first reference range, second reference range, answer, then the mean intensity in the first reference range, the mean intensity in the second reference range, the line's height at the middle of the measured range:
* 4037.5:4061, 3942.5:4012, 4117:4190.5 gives -2.9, 5.42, 6.29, 5.78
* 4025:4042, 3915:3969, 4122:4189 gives -1.6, 5.33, 6.3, 5.75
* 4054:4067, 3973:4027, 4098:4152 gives -1.4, 5.89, 5.94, 5.91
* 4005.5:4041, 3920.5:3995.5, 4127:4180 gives -4.6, 5.18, 6.31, 5.56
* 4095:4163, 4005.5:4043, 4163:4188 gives 3.5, 6.28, 6.28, 6.28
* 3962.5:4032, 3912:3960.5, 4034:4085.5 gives 3.8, 5.54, 6.35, 5.94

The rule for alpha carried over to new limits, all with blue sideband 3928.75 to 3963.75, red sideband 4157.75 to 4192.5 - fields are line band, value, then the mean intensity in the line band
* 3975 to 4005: -0.07 mag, 5.78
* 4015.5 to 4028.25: -0.13 mag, 6.26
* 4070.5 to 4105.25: 0.05 mag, 5.61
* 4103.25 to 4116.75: 0.12 mag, 5.38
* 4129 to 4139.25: -0.01 mag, 6.18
